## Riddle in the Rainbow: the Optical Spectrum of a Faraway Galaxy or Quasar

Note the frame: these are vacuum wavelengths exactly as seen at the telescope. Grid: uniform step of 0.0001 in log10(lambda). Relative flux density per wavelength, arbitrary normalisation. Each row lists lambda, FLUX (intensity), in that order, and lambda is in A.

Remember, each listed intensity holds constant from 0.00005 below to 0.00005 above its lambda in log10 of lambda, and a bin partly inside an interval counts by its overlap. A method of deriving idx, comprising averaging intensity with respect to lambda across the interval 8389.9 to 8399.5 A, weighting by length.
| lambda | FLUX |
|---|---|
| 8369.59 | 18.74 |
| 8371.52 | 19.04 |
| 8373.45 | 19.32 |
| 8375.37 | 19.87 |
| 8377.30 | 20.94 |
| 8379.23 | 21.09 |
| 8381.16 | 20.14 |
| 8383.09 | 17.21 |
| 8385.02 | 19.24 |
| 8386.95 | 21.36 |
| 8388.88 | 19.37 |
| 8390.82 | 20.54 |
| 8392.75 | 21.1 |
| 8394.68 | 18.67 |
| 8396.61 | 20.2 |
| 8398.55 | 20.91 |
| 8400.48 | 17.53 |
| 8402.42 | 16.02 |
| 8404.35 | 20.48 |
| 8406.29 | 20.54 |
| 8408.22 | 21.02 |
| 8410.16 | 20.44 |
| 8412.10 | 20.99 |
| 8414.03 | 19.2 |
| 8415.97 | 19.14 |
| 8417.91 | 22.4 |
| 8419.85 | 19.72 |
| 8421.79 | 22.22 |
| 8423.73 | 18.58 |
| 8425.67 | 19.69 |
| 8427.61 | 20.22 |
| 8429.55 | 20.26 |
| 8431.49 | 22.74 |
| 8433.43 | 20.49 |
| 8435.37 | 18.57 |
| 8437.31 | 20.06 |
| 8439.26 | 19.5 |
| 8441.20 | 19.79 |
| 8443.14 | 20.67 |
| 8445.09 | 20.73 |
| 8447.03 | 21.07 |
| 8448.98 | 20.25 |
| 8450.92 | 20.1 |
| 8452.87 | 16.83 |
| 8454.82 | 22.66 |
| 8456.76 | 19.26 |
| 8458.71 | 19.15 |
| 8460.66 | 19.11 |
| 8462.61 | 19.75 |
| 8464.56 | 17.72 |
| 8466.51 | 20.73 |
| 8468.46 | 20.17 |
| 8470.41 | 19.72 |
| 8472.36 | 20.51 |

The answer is 20.3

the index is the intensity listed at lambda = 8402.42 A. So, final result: 16.02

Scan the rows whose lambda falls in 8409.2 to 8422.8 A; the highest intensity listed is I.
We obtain 22.4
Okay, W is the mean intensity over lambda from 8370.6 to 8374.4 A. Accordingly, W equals 19.2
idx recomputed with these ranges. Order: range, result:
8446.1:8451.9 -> 20.5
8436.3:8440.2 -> 19.7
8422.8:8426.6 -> 19.1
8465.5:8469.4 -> 20.4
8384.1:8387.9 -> 20.3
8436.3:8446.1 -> 20.2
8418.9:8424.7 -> 20.2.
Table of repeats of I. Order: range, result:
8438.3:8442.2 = 19.79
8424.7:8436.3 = 22.74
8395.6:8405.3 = 20.91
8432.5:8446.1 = 20.73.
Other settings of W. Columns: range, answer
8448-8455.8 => 20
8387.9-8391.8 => 19.9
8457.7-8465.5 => 18.9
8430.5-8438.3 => 20.5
